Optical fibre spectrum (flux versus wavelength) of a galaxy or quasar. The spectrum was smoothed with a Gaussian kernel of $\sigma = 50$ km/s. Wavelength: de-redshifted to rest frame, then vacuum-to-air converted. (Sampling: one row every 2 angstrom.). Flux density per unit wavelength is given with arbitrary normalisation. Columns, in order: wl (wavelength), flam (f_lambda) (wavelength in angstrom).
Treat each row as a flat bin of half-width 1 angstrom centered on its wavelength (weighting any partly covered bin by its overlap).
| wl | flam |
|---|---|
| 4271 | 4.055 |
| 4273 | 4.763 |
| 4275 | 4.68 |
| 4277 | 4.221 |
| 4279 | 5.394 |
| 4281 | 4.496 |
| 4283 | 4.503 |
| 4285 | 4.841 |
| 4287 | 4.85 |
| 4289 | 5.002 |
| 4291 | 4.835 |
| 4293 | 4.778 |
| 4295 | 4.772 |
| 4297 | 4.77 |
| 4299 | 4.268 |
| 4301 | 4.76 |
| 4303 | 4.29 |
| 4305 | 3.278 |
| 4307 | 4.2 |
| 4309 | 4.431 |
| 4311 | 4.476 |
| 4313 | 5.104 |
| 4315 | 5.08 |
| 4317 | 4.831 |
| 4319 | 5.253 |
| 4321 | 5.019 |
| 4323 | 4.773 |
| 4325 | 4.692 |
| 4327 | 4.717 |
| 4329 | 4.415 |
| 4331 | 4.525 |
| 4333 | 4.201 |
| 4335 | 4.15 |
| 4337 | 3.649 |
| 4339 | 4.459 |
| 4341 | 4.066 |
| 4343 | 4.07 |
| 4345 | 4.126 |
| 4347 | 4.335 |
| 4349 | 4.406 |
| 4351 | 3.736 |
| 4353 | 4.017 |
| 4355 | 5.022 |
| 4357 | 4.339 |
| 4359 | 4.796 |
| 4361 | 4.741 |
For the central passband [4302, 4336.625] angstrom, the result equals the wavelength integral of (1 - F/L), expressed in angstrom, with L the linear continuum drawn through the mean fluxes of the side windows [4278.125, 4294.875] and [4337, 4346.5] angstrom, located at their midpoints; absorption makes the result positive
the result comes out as -1.0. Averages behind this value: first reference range 4.83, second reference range 4.13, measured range 4.54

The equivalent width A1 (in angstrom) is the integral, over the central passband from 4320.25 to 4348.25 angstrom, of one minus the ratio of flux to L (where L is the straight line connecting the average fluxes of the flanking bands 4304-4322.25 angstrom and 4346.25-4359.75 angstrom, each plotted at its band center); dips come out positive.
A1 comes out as 0.81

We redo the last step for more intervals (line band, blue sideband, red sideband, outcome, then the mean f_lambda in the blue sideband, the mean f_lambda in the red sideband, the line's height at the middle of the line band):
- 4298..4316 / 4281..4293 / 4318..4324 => 1.8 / 4.78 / 5.01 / 4.92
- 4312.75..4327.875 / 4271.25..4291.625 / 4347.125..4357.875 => -1.4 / 4.73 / 4.31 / 4.5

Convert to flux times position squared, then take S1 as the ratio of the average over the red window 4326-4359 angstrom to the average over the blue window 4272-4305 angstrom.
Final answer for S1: 0.94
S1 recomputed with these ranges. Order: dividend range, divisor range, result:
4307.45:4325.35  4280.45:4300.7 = 1.04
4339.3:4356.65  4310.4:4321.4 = 0.86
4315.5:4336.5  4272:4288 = 1.01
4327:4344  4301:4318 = 0.95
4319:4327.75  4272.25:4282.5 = 1.06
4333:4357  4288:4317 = 0.93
